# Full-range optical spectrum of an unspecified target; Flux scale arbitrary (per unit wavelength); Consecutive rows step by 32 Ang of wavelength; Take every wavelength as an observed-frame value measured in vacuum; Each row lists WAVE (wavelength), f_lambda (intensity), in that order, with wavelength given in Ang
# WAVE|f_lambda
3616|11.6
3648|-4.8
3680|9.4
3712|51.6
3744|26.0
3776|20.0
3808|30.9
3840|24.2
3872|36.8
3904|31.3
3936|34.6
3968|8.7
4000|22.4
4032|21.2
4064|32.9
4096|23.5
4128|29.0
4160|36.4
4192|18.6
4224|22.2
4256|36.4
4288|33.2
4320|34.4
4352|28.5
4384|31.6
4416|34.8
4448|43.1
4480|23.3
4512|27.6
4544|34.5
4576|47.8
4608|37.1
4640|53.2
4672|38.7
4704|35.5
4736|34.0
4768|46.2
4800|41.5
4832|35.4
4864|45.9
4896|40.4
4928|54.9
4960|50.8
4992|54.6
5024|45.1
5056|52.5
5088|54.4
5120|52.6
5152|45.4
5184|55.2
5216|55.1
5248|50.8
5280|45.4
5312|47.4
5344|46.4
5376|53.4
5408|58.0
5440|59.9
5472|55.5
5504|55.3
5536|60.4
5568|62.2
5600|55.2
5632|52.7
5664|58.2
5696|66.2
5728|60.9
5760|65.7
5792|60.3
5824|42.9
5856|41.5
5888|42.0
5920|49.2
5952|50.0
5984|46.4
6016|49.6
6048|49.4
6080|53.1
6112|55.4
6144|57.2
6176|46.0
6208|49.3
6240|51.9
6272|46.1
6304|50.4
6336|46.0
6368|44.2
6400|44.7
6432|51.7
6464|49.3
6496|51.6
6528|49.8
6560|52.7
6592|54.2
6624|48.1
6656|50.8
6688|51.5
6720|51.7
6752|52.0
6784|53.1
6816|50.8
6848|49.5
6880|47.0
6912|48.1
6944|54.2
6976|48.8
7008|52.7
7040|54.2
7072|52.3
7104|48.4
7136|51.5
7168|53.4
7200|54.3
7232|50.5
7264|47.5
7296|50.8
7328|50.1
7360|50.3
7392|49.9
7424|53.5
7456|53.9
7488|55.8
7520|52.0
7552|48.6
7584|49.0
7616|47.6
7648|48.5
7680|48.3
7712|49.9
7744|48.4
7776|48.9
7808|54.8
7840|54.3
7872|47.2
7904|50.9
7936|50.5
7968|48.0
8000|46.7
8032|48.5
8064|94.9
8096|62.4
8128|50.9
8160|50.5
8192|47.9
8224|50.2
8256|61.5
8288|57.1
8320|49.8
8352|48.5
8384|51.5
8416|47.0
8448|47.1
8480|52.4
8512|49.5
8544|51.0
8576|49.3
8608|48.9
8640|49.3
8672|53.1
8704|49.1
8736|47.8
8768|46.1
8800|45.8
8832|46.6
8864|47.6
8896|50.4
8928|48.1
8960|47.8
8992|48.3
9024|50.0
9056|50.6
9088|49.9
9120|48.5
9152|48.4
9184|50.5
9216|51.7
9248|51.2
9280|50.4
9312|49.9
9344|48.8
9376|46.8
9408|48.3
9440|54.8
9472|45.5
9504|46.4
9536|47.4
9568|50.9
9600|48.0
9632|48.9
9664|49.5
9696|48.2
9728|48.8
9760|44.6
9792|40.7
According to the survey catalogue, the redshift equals 0.23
